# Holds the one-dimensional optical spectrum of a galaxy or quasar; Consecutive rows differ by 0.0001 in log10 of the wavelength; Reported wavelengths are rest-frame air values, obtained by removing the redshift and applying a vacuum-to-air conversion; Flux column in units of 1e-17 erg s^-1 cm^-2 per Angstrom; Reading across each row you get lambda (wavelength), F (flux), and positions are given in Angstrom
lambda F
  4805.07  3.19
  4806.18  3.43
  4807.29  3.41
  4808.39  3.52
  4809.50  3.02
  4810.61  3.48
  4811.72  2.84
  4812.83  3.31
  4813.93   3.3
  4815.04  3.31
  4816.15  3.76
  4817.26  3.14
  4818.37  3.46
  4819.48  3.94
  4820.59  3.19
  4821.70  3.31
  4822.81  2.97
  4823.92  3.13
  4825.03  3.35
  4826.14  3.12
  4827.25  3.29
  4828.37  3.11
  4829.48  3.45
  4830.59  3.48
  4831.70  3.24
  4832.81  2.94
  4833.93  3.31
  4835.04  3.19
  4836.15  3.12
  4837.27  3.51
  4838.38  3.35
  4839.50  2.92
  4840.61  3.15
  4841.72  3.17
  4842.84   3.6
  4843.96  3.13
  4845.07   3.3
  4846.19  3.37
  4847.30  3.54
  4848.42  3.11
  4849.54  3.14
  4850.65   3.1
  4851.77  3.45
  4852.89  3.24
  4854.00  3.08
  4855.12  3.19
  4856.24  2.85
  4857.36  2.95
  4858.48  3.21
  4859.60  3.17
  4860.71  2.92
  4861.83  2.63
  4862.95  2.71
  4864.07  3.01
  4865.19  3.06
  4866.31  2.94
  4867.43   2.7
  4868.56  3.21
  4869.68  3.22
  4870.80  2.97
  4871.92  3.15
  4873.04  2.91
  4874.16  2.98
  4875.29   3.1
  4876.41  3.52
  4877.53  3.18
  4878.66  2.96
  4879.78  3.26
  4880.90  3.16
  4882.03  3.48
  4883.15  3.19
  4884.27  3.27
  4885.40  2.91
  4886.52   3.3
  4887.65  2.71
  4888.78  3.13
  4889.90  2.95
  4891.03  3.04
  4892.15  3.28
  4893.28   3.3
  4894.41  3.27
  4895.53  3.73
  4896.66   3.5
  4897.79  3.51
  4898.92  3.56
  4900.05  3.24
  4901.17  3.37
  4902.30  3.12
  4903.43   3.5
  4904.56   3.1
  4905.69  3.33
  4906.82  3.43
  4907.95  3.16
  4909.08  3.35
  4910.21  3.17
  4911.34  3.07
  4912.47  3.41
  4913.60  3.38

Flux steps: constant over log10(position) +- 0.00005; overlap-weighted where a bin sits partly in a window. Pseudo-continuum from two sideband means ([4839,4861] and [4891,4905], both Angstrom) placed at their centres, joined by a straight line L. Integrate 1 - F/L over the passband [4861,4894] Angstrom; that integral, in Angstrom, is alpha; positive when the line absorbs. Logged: 2.1 Angstrom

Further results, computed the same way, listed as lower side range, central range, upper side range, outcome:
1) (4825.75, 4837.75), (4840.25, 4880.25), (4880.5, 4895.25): 1.1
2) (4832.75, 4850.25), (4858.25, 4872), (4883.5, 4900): 1.1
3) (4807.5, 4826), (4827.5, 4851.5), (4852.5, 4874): -0.7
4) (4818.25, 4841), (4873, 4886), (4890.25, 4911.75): 0.5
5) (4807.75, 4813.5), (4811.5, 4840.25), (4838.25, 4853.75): -0.3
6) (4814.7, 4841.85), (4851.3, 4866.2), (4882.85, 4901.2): 1.1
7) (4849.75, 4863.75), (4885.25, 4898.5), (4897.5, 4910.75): 0.1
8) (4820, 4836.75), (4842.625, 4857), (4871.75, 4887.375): -0.1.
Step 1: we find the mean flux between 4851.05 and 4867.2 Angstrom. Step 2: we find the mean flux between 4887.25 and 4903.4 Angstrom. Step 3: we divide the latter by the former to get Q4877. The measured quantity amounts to 1.08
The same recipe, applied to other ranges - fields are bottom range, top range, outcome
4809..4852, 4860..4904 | 0.96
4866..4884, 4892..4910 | 1.07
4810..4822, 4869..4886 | 0.94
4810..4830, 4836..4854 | 0.99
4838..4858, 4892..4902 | 1.07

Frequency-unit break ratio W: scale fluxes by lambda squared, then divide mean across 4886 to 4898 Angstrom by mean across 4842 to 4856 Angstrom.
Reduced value 1.01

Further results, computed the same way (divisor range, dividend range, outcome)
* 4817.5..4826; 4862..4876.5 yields 0.92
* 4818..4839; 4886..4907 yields 1.03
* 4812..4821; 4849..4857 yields 0.94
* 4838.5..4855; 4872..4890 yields 0.98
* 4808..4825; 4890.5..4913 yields 1.04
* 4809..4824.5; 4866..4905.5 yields 1.00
